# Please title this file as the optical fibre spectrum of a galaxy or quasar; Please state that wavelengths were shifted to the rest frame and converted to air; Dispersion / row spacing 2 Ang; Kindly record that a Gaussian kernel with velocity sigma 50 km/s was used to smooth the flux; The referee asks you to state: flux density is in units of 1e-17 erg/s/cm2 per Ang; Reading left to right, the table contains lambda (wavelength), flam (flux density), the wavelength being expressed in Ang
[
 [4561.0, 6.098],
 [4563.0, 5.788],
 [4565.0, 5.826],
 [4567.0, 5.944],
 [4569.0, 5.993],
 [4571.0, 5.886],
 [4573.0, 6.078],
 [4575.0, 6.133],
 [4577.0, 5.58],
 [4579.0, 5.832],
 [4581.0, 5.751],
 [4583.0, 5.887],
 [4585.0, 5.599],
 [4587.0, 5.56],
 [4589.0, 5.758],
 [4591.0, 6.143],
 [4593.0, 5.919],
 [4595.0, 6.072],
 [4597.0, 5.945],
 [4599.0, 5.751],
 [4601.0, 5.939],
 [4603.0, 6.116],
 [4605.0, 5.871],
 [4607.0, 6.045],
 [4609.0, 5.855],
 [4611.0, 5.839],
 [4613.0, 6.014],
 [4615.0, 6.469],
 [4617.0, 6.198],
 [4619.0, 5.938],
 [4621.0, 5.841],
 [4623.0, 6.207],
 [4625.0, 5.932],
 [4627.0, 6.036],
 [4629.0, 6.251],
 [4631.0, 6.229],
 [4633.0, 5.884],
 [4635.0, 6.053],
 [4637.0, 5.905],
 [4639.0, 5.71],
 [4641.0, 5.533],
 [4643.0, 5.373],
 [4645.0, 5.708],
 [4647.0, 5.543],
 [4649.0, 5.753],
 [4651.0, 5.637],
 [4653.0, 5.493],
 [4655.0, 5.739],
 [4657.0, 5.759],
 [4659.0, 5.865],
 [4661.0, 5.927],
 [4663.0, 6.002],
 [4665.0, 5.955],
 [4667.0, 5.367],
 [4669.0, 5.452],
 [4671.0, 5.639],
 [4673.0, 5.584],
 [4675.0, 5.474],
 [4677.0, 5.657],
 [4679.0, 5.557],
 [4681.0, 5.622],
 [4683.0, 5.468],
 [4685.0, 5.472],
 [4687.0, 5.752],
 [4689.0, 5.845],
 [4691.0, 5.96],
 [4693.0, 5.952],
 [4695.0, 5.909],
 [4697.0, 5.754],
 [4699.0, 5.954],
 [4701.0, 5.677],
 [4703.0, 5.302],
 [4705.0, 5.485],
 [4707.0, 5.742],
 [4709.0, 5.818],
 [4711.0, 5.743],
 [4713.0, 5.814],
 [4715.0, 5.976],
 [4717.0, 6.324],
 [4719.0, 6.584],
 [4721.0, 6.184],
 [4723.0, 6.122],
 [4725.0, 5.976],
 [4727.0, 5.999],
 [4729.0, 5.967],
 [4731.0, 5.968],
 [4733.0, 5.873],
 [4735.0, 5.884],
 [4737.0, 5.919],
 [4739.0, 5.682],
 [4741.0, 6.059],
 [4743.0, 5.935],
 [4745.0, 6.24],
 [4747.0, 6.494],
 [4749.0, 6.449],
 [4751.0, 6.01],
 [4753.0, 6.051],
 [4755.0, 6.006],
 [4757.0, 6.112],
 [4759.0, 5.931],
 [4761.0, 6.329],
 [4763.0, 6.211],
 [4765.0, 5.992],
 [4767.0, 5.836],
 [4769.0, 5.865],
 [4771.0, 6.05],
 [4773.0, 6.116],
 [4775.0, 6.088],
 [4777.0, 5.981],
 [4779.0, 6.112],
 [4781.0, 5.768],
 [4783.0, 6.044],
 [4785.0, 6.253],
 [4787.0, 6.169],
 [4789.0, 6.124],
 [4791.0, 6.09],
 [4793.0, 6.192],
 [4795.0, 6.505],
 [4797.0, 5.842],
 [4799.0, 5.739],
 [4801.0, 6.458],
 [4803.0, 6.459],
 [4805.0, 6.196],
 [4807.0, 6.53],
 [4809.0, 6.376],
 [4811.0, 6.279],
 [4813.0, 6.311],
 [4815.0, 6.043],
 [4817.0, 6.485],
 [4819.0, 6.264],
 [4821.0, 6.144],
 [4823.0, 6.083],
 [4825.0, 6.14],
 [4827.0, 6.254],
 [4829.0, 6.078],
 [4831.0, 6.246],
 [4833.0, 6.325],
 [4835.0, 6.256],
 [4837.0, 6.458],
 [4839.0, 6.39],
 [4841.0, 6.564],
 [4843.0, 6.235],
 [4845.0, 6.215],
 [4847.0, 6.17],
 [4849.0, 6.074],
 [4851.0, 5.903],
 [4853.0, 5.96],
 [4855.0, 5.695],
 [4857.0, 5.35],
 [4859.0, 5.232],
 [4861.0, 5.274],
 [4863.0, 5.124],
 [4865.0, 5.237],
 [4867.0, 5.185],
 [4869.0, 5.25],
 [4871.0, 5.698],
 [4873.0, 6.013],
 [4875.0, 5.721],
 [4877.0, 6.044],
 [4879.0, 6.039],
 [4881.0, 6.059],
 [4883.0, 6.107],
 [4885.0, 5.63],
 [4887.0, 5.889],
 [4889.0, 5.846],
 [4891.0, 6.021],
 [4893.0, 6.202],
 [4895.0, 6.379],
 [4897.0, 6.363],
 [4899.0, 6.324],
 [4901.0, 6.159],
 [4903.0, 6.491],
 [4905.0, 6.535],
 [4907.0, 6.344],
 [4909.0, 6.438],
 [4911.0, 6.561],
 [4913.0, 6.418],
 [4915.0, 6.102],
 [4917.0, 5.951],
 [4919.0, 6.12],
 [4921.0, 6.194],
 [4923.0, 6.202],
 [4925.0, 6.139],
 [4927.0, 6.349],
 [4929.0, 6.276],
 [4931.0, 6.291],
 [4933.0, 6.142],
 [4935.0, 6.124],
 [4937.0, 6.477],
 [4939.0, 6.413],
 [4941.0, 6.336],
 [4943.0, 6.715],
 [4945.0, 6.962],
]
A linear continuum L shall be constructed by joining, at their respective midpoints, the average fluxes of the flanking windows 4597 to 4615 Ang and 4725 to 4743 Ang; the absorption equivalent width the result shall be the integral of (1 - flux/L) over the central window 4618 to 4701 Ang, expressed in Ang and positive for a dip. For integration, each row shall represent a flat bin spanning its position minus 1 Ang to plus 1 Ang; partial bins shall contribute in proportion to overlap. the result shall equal 2.41 Ang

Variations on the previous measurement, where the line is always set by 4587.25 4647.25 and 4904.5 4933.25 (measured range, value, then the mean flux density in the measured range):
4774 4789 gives 0.13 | 6.06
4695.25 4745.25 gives 1.12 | 5.91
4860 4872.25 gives 1.78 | 5.31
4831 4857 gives 0.12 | 6.16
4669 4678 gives 0.64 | 5.57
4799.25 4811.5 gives -0.41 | 6.35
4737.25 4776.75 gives 0.12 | 6.07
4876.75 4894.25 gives 0.70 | 5.98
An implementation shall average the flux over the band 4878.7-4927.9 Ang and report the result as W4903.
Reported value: 6.2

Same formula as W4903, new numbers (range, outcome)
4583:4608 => 5.89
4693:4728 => 5.91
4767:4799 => 6.06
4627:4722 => 5.78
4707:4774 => 6.04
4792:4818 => 6.26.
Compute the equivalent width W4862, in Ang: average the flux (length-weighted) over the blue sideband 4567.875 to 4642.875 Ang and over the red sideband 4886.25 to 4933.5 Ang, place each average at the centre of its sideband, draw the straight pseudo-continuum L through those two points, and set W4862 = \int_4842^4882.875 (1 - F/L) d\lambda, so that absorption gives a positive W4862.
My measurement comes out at 3.0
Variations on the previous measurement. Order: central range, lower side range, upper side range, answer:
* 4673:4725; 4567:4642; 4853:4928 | 1.2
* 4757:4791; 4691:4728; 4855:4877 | -2.0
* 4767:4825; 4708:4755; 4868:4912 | -0.9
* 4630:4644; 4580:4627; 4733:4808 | 0.4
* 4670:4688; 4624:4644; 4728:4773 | 1.1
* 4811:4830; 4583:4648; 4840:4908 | -0.9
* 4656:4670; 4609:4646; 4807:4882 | 0.5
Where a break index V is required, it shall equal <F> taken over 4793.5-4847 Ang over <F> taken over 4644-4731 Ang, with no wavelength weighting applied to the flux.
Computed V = 1.08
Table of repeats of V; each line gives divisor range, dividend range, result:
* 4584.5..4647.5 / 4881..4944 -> 1.05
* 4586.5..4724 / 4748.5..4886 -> 1.03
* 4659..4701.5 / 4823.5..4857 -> 1.08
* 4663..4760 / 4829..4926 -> 1.03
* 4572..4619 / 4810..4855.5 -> 1.05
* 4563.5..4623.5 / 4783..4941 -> 1.03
